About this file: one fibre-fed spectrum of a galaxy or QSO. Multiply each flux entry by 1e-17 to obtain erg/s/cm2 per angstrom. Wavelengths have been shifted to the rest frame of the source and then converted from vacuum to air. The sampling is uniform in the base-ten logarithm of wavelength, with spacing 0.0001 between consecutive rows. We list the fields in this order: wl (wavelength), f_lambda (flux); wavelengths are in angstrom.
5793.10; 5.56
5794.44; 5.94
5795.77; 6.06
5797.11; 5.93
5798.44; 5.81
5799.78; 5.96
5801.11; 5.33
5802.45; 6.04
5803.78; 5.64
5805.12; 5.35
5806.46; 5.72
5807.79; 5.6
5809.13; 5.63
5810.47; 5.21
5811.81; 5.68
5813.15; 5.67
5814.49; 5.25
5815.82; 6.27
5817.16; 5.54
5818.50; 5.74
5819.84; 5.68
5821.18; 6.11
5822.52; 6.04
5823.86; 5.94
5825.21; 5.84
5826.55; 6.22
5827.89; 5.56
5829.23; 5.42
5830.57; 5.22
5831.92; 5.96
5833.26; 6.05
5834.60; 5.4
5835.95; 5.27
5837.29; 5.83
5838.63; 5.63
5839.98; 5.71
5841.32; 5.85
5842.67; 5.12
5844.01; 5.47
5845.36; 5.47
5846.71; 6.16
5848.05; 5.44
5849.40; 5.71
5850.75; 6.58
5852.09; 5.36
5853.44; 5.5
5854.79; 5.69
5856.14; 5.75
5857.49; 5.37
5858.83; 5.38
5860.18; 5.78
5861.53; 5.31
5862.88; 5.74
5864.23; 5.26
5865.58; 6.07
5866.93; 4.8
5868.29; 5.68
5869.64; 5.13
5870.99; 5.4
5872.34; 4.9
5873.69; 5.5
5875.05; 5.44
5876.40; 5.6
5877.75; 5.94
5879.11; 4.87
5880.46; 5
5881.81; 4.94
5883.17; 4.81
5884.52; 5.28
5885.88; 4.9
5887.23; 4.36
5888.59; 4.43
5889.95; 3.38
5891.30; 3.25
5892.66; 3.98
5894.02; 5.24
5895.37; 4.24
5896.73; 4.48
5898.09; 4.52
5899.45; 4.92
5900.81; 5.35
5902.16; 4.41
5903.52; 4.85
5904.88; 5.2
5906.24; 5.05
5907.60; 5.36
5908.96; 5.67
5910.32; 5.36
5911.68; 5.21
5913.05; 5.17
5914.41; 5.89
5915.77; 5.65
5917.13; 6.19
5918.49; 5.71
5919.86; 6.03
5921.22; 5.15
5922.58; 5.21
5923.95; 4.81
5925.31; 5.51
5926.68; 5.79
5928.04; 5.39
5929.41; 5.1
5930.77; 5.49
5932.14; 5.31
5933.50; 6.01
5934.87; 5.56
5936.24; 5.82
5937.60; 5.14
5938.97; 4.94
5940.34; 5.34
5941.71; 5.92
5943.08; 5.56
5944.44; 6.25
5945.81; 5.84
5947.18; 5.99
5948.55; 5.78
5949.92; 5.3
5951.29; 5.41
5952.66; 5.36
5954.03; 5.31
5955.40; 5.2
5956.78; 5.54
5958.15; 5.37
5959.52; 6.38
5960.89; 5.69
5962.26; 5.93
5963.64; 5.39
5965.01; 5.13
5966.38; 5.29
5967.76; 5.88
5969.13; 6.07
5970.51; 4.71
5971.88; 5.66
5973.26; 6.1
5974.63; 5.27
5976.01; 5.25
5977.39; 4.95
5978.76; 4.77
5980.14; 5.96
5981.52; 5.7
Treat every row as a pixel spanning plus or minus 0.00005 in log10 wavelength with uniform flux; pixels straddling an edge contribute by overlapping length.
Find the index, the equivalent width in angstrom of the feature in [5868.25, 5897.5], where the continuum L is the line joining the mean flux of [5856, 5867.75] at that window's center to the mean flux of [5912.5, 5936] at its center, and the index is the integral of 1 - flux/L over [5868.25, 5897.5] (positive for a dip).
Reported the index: 3.6 angstrom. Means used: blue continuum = 5.49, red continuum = 5.54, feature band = 4.83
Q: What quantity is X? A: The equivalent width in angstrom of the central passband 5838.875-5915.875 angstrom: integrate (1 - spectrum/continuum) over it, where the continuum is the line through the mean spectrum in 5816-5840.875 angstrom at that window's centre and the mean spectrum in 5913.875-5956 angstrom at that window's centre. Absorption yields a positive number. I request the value 6.1 angstrom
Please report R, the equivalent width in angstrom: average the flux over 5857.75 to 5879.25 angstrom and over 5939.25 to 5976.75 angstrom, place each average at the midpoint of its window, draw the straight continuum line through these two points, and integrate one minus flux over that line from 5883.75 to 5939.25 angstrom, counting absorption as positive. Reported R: 4.04 angstrom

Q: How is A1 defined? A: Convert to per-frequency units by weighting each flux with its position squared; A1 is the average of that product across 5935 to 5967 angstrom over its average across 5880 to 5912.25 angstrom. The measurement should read 1.19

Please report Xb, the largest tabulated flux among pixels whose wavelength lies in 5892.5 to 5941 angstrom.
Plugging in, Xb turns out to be 6.19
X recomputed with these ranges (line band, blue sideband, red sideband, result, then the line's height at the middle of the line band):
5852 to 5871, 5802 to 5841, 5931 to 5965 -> 0.59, 5.66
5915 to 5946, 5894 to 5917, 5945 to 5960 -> -1.08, 5.36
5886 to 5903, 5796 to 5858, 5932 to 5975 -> 3.72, 5.63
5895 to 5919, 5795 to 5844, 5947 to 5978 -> 1.70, 5.59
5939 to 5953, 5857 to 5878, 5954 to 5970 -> -0.19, 5.57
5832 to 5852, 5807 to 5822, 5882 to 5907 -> -1.45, 5.31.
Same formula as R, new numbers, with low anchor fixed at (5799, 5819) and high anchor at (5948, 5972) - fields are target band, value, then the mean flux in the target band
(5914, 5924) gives -0.12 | 5.62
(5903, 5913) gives 0.57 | 5.24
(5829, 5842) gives -0.05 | 5.64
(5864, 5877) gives 0.49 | 5.38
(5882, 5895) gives 2.70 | 4.42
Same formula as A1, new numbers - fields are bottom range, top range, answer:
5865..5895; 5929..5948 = 1.16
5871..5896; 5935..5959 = 1.18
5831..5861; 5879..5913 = 0.86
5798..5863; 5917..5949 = 1.02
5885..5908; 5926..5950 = 1.24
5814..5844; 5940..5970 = 1.03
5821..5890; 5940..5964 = 1.07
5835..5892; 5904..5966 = 1.07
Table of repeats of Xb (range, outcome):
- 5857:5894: 6.07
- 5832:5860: 6.58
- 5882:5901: 5.35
